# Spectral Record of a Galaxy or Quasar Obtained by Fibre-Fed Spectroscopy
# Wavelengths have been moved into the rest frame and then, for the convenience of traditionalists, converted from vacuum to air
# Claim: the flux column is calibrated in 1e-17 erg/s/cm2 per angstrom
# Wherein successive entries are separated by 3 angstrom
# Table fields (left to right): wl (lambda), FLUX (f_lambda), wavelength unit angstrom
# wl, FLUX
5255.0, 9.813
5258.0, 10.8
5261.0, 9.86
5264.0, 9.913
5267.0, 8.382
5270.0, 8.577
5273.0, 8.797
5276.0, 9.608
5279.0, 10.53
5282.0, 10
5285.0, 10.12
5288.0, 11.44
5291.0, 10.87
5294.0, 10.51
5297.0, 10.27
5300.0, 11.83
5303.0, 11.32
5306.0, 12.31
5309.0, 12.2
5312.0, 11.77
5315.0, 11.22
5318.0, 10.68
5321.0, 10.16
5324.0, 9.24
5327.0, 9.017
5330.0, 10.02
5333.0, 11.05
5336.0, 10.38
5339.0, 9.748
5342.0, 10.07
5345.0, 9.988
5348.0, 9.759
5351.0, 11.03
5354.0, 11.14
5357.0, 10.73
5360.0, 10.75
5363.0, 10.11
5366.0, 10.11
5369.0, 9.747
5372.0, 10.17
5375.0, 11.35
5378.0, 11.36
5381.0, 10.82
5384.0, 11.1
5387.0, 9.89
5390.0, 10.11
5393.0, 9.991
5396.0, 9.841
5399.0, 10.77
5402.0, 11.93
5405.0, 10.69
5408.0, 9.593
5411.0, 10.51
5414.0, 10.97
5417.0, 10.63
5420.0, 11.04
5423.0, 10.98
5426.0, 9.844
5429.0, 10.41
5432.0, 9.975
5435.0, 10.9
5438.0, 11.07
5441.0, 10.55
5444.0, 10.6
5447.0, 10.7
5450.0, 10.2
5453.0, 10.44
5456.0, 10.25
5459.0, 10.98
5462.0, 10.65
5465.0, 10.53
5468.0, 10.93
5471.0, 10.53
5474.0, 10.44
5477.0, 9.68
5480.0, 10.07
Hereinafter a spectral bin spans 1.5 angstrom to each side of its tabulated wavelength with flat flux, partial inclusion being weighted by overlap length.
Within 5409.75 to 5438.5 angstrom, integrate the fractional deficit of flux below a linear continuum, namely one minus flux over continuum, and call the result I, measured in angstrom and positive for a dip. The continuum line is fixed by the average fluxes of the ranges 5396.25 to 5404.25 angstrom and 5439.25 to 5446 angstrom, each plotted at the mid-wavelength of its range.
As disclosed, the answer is 0.48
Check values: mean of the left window 11.1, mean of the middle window 10.6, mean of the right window 10.6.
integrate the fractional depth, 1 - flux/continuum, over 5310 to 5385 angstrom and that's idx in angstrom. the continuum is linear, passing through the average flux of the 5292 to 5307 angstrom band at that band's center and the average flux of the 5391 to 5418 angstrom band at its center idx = 2.9 angstrom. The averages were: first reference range 11.2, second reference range 10.5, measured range 10.5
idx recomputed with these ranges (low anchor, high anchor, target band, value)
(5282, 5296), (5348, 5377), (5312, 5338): 0.7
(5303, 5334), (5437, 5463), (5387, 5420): 0.5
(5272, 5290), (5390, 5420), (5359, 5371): 0.3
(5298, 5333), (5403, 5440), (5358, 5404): 0.6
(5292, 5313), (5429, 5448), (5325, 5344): 2.1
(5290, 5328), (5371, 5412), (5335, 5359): 0.9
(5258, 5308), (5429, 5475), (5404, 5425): -0.2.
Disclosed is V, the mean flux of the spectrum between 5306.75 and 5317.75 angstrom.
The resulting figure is 11.7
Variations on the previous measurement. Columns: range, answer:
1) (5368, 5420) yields 10.6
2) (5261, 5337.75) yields 10.4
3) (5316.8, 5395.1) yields 10.3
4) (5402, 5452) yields 10.6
